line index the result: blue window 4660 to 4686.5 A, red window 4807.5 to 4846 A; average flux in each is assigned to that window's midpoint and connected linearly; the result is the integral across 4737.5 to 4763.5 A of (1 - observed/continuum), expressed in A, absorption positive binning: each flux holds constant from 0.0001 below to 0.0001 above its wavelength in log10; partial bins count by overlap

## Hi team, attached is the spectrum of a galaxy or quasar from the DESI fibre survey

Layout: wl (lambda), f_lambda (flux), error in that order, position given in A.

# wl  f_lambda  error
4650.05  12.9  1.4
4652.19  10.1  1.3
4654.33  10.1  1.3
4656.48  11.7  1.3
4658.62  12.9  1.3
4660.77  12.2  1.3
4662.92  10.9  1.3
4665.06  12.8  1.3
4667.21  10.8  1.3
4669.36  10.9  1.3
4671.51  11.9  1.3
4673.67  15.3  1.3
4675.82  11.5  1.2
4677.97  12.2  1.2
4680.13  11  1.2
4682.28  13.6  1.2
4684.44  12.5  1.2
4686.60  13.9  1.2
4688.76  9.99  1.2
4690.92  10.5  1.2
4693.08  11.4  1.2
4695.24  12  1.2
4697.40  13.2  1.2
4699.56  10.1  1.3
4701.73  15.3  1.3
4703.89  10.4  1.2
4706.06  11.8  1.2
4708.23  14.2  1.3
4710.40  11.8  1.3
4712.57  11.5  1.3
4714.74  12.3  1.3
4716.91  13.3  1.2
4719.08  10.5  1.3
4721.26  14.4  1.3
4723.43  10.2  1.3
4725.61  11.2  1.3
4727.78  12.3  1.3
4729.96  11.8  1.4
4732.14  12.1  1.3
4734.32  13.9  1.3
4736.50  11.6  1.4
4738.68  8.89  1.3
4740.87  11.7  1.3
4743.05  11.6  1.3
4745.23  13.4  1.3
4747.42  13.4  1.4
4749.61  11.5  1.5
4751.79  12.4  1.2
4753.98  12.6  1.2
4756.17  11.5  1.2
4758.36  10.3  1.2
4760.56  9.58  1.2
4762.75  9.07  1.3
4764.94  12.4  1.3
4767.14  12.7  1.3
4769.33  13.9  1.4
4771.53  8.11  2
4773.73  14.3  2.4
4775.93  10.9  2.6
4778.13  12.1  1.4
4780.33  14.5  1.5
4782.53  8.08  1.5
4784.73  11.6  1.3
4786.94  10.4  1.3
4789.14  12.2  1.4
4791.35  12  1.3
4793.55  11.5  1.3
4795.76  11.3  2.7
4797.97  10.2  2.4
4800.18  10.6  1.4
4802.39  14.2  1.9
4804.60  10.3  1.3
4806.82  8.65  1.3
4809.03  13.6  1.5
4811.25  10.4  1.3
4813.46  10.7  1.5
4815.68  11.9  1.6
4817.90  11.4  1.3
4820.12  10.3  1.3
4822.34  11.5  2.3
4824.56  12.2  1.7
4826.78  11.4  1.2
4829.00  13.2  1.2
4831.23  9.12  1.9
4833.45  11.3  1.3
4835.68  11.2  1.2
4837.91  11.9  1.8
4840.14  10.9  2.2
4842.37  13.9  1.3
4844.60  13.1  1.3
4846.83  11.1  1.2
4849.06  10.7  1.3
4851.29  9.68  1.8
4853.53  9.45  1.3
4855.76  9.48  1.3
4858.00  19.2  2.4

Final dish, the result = 1.2 A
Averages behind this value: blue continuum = 12.2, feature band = 11.4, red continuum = 11.6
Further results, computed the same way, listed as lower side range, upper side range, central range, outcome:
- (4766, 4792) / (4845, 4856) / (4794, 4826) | -0.4 A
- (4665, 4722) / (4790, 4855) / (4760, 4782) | -0.1 A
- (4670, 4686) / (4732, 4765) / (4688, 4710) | 0.6 A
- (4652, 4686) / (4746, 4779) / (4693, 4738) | -1.2 A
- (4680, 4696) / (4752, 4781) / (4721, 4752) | -0.5 A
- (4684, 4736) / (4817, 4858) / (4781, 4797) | 0.8 A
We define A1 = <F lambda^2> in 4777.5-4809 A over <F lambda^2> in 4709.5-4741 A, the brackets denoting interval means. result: 0.98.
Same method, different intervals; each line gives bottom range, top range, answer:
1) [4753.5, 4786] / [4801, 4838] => 1.01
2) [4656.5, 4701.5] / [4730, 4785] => 1.00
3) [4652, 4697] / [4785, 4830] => 1.02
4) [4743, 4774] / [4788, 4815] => 0.98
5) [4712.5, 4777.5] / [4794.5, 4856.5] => 0.98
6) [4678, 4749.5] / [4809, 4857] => 0.98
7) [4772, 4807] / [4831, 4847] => 1.05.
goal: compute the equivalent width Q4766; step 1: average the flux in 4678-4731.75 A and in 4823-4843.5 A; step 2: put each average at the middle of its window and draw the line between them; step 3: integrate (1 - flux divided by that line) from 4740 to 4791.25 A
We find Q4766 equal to 0.89 A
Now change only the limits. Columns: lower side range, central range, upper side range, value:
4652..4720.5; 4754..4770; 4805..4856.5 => 0.3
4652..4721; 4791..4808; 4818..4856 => 0.6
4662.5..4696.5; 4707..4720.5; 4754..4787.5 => -0.7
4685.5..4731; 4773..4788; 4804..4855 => -0.1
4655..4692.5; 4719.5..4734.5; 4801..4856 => -0.4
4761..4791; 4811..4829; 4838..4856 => -0.1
